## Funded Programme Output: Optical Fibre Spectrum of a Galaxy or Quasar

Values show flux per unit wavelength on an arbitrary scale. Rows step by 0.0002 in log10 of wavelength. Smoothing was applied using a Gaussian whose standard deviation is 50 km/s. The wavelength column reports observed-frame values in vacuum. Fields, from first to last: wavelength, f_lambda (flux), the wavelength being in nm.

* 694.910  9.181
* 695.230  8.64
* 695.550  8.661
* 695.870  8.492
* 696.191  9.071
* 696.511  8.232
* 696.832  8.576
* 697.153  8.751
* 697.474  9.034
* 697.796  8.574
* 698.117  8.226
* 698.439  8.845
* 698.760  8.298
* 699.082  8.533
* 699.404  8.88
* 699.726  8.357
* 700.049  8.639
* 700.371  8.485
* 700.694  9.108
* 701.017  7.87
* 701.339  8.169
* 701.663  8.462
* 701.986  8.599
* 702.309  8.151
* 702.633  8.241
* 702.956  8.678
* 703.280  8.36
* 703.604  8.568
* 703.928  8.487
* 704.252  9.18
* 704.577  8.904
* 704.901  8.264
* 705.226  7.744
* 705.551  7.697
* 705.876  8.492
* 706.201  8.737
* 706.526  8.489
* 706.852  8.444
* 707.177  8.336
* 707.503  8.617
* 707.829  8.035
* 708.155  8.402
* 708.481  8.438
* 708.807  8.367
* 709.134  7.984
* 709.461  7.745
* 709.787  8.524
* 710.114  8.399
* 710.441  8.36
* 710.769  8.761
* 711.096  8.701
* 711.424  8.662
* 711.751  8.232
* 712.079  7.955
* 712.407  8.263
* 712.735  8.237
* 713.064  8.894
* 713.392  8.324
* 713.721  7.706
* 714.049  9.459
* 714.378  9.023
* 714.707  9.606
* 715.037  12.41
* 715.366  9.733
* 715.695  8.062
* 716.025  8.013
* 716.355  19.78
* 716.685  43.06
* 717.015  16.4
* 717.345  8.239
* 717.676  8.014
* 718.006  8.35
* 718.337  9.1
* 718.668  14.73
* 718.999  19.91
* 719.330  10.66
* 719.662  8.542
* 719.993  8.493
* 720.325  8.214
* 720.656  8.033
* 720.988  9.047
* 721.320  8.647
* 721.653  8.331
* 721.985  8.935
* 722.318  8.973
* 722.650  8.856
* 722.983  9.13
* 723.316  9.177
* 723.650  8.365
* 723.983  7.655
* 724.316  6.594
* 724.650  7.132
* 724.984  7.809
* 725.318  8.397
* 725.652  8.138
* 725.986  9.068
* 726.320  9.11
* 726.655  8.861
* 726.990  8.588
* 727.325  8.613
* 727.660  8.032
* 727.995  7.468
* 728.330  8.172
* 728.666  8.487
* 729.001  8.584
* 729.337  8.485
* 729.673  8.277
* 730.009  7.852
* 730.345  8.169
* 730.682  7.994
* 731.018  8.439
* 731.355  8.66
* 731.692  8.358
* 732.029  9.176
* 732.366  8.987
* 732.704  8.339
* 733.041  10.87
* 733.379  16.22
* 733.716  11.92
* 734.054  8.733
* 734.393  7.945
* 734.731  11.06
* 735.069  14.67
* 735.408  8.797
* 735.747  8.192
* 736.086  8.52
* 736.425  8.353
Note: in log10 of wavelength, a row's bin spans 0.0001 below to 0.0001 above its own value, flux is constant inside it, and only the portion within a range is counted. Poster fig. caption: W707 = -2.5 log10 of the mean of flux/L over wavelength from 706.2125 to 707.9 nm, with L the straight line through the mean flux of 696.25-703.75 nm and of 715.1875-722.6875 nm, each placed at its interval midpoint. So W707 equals 0.16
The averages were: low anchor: 8.51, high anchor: 11.8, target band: 8.43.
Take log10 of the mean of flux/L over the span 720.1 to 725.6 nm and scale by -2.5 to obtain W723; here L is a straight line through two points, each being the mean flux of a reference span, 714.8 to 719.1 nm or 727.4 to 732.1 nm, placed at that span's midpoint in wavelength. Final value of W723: 0.34 mag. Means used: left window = 14.1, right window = 8.29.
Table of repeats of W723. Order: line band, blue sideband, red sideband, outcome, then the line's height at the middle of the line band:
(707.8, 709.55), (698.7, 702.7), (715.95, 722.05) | 0.24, 10.2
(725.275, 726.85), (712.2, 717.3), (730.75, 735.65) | 0.25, 11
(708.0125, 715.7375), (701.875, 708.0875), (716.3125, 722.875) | 0.17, 10.1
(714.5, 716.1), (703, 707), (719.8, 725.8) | -0.15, 8.38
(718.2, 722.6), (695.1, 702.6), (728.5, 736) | -0.11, 9.13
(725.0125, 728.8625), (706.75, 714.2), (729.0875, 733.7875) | 0.09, 9.14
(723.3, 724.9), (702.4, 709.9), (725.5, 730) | 0.10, 8.42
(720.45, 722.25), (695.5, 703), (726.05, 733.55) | 0.02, 8.8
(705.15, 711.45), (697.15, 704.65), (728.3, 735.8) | 0.05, 8.76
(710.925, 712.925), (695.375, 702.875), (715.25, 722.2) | 0.28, 10.8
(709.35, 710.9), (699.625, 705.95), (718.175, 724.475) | 0.06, 8.87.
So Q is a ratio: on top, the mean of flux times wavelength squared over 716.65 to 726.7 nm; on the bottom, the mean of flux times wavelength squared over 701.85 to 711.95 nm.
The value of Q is 1.24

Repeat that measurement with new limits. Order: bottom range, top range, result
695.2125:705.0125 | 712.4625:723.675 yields 1.34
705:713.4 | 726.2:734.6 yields 1.14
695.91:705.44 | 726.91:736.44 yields 1.18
